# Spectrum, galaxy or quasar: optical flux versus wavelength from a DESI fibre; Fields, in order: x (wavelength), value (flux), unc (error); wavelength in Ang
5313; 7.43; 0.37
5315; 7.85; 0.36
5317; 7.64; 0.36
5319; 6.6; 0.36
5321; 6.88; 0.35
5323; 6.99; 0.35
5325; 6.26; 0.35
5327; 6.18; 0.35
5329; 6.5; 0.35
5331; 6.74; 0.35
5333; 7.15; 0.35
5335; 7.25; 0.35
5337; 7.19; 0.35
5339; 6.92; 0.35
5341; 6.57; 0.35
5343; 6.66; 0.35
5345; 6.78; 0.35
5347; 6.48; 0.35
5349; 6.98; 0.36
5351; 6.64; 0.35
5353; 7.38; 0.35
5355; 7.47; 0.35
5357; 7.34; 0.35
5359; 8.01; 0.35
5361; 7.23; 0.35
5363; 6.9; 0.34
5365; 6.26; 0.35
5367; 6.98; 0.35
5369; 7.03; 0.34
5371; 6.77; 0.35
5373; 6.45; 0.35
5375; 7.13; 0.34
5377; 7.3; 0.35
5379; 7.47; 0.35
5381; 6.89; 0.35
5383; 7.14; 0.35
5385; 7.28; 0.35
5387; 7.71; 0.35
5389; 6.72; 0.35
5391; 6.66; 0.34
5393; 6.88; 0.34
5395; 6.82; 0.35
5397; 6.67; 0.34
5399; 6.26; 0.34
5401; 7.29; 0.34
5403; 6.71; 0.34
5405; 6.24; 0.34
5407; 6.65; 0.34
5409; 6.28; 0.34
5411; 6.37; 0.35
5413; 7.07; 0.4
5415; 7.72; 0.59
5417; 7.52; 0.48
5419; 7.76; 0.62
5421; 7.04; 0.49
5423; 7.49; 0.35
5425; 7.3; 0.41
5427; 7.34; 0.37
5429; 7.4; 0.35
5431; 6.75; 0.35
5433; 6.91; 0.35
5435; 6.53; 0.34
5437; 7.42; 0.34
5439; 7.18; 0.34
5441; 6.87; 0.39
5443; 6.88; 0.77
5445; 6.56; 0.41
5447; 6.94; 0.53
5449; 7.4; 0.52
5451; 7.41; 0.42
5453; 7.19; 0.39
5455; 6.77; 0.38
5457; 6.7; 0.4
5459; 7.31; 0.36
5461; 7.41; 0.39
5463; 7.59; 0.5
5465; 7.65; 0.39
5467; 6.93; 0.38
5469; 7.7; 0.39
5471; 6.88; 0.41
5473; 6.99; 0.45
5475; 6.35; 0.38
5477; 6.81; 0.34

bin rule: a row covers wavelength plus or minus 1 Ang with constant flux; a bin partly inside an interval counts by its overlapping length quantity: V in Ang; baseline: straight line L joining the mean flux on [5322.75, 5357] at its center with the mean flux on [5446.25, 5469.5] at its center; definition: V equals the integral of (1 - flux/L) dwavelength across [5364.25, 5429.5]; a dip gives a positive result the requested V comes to 0.5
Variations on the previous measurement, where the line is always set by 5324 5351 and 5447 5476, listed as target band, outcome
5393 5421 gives 0.4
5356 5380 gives -0.8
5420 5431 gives -0.4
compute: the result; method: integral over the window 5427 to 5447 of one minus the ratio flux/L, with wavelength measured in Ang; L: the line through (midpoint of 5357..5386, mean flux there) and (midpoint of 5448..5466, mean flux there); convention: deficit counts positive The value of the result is 0.7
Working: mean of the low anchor 7.07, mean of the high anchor 7.27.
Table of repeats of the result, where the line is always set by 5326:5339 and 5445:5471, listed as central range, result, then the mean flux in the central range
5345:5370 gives -0.5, 7.05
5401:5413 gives 0.8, 6.57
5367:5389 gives -0.4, 7.09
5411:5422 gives -0.4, 7.33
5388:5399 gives 0.5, 6.71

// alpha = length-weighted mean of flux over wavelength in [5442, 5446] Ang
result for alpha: 6.72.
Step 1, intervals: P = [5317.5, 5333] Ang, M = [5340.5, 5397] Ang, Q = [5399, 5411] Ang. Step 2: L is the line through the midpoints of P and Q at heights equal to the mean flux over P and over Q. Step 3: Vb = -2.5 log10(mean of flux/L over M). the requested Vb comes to -0.06 mag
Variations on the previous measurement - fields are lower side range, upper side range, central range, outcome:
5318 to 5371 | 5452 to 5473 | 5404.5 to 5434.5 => 0.00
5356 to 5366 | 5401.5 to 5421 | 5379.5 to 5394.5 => 0.00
